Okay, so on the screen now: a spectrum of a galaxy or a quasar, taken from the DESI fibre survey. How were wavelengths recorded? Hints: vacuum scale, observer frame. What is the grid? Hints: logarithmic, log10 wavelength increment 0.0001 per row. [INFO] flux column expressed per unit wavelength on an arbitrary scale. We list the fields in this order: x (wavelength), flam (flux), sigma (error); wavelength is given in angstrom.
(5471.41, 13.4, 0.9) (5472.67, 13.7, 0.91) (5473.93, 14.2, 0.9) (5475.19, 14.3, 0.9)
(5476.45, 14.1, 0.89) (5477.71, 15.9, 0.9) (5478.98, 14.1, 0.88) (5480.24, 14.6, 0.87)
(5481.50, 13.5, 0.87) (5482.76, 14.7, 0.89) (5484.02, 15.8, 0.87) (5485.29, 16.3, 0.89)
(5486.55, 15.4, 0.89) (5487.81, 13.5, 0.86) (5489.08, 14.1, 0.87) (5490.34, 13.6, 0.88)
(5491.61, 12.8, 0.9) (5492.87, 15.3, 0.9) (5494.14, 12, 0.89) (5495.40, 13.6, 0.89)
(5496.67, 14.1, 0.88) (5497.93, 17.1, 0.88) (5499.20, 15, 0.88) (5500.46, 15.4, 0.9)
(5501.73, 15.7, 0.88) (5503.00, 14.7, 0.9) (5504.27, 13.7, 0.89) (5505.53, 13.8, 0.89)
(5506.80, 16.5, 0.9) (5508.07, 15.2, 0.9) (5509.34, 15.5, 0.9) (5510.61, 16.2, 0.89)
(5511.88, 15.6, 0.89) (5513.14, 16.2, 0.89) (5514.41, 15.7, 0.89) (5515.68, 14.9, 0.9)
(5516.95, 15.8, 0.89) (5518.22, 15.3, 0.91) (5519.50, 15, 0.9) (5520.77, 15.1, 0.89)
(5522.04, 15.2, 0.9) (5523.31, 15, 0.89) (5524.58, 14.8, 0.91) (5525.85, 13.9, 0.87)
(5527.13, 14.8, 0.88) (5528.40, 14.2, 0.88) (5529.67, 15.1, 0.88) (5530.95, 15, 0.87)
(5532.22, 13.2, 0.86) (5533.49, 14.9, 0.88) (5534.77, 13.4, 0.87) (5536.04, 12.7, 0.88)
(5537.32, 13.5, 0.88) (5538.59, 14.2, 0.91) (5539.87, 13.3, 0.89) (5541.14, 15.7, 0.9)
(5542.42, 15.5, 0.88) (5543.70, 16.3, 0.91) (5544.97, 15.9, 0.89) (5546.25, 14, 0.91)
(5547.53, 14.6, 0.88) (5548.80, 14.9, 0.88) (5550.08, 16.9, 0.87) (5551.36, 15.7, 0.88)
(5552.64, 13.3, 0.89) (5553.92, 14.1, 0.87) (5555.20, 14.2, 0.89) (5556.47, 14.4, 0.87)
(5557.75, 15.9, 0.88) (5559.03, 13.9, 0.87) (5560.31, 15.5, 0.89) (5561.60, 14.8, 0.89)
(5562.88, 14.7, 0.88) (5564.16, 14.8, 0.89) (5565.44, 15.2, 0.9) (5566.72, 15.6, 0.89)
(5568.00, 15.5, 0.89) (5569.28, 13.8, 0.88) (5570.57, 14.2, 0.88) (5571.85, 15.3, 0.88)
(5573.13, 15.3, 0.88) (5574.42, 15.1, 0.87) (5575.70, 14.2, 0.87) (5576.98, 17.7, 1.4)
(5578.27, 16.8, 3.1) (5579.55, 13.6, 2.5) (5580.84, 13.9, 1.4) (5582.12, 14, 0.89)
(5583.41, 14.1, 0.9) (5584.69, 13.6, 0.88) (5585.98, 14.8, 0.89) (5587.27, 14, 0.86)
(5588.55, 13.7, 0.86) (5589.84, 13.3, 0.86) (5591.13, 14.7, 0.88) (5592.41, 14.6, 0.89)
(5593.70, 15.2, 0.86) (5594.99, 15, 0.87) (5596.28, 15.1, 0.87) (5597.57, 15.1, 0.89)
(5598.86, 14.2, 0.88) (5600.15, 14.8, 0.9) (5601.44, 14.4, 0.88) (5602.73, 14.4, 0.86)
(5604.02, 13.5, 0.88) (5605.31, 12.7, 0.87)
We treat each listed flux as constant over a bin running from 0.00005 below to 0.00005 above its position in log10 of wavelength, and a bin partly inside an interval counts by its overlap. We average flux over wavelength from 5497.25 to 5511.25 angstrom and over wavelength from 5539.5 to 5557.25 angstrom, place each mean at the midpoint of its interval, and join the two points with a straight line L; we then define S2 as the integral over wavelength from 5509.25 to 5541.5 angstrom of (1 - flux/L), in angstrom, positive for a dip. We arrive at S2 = 0.9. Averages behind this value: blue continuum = 15.3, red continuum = 15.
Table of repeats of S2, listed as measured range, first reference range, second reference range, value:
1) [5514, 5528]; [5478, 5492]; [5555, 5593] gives -0.4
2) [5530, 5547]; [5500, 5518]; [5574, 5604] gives 0.7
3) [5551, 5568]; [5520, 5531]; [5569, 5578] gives 0.3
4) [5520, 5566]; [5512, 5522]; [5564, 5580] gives 1.9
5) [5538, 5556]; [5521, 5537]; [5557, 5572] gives -0.3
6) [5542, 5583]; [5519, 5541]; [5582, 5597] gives -1.8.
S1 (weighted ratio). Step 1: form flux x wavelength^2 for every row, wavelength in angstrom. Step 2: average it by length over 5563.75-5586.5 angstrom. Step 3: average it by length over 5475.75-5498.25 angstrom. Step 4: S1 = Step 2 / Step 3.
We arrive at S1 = 1.06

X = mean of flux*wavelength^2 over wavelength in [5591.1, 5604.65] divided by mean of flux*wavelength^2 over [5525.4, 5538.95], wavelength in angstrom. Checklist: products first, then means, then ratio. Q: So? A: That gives 1.06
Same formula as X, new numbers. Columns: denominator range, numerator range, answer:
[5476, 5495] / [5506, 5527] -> 1.08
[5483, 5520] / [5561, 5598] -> 1.01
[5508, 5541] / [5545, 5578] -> 1.03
